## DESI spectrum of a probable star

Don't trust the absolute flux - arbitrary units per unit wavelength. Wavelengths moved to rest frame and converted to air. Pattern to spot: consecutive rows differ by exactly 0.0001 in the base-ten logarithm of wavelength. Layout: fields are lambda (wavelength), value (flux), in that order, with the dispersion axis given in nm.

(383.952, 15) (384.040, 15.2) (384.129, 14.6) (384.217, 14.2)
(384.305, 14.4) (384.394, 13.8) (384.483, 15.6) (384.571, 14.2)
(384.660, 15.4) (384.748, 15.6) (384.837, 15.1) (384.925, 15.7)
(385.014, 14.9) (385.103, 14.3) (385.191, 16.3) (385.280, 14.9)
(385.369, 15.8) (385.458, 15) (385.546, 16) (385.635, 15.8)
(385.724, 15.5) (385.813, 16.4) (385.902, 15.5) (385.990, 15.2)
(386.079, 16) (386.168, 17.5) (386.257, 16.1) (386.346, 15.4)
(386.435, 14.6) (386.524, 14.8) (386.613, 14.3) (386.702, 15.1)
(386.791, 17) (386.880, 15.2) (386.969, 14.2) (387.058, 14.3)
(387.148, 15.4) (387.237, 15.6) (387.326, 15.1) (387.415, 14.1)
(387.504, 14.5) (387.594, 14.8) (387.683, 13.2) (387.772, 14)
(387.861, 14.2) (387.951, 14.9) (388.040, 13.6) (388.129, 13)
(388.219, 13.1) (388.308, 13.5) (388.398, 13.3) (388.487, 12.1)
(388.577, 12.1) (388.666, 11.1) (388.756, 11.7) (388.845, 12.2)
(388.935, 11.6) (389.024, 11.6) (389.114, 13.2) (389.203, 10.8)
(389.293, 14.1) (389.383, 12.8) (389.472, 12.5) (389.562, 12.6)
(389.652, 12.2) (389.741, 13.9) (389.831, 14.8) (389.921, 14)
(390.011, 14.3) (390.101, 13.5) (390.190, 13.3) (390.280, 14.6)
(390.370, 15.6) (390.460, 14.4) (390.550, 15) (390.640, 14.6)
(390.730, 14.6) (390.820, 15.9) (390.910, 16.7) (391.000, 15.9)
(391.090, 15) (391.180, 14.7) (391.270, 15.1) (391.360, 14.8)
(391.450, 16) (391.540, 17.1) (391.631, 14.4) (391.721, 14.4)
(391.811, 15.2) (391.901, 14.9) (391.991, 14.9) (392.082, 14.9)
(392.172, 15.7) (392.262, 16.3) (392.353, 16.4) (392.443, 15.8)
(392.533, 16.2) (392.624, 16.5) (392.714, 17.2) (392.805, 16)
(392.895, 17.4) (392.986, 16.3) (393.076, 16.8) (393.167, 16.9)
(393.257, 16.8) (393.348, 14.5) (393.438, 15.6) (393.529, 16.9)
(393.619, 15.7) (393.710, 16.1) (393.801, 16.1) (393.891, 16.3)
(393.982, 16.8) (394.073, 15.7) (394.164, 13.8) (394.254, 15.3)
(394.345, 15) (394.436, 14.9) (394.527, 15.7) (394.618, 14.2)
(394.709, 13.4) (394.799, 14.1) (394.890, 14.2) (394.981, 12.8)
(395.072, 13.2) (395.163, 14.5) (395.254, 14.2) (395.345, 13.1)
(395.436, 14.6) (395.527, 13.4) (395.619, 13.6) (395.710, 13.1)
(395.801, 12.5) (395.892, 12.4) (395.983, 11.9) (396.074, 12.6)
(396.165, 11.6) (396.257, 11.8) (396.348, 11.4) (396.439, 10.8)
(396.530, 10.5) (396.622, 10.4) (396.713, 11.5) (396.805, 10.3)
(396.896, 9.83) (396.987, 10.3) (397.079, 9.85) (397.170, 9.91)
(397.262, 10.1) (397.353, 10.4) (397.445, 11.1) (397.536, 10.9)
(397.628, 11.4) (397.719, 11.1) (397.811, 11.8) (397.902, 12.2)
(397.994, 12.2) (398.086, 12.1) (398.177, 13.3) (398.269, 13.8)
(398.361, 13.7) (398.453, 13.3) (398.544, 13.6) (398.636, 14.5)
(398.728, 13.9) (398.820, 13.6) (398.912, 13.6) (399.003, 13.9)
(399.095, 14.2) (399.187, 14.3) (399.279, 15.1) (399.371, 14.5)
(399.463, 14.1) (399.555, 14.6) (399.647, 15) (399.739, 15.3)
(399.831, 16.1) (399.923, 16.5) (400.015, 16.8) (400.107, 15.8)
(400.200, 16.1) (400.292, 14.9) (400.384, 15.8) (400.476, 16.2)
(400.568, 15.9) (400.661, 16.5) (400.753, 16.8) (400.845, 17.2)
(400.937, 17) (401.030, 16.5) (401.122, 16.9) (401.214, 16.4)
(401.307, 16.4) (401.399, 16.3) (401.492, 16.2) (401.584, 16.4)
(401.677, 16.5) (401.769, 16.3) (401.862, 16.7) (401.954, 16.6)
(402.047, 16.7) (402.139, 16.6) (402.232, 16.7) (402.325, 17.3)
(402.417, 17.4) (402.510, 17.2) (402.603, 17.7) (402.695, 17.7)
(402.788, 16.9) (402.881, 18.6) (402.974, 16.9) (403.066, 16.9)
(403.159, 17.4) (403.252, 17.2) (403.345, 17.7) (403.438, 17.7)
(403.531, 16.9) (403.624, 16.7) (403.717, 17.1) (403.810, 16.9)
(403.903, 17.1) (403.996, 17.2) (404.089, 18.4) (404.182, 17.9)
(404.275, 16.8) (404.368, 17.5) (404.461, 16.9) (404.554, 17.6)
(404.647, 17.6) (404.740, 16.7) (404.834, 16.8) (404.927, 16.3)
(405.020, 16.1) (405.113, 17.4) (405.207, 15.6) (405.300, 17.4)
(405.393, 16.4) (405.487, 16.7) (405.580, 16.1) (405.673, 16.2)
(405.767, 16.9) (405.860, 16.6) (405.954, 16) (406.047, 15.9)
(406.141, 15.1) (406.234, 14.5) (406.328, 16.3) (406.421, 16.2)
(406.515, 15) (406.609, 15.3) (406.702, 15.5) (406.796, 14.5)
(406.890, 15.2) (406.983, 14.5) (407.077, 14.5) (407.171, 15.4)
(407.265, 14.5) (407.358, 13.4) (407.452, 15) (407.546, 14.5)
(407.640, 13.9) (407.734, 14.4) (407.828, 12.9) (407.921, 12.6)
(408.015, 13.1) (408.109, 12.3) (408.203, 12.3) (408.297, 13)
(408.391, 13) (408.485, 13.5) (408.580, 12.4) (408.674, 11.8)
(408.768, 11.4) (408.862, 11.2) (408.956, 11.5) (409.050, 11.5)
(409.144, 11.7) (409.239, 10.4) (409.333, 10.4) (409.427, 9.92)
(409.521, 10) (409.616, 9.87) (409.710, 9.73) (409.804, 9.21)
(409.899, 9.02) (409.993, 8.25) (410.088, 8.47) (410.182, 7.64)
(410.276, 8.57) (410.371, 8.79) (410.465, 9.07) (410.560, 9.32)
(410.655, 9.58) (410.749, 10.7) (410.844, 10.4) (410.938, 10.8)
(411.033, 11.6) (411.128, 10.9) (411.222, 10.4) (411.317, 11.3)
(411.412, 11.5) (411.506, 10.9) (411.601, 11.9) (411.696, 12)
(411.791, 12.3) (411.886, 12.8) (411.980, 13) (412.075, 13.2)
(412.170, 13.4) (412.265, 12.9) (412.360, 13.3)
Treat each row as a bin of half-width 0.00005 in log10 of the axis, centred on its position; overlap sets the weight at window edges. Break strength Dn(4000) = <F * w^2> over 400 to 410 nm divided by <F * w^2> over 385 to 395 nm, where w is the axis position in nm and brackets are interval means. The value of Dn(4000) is 1.11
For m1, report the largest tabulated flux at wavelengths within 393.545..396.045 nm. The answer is 16.8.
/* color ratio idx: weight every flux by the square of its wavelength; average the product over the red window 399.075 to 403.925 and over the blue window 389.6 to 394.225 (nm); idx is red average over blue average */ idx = 1.12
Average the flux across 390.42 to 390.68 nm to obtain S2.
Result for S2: 14.7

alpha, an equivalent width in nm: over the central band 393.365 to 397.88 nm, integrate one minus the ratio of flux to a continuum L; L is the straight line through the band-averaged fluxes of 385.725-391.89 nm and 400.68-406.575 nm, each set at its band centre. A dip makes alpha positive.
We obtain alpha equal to 0.71 nm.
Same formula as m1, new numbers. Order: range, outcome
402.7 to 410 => 18.6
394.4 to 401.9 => 17.2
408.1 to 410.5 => 13.5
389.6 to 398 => 17.4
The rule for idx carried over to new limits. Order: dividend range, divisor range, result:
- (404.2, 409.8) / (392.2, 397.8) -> 1.11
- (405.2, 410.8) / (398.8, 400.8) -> 0.88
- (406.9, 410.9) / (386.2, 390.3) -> 0.93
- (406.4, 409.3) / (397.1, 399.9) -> 1.07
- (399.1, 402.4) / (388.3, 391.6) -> 1.23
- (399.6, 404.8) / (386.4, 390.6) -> 1.31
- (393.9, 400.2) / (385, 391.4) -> 0.96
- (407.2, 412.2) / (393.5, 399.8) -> 0.92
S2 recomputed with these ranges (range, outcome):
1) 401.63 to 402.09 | 16.5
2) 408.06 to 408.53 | 12.8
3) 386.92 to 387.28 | 14.9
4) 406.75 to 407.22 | 14.8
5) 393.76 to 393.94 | 16.2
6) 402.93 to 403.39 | 17.2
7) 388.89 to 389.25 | 11.8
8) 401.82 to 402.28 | 16.7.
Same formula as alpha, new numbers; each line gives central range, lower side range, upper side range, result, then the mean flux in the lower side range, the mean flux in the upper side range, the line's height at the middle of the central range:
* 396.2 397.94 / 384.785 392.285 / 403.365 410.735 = 0.42 nm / 14.5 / 14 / 14.2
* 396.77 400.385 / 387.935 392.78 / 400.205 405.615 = 0.62 nm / 14.2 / 16.9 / 16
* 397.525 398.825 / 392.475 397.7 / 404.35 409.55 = 0.10 nm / 13.6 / 14.4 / 13.8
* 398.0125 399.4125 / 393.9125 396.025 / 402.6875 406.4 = 0.12 nm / 14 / 16.9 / 15.1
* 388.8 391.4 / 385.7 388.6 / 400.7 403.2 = 0.20 nm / 14.7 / 16.9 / 15.1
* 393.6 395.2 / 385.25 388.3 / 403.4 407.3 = 0.07 nm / 15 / 16.3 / 15.5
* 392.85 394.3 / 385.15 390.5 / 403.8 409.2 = -0.16 nm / 14.2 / 15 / 14.5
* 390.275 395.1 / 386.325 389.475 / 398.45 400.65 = -0.42 nm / 13.7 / 15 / 14.2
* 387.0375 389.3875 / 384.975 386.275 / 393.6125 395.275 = 0.32 nm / 15.7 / 14.8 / 15.4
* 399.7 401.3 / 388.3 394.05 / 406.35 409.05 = -0.24 nm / 14.7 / 13.7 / 14.1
